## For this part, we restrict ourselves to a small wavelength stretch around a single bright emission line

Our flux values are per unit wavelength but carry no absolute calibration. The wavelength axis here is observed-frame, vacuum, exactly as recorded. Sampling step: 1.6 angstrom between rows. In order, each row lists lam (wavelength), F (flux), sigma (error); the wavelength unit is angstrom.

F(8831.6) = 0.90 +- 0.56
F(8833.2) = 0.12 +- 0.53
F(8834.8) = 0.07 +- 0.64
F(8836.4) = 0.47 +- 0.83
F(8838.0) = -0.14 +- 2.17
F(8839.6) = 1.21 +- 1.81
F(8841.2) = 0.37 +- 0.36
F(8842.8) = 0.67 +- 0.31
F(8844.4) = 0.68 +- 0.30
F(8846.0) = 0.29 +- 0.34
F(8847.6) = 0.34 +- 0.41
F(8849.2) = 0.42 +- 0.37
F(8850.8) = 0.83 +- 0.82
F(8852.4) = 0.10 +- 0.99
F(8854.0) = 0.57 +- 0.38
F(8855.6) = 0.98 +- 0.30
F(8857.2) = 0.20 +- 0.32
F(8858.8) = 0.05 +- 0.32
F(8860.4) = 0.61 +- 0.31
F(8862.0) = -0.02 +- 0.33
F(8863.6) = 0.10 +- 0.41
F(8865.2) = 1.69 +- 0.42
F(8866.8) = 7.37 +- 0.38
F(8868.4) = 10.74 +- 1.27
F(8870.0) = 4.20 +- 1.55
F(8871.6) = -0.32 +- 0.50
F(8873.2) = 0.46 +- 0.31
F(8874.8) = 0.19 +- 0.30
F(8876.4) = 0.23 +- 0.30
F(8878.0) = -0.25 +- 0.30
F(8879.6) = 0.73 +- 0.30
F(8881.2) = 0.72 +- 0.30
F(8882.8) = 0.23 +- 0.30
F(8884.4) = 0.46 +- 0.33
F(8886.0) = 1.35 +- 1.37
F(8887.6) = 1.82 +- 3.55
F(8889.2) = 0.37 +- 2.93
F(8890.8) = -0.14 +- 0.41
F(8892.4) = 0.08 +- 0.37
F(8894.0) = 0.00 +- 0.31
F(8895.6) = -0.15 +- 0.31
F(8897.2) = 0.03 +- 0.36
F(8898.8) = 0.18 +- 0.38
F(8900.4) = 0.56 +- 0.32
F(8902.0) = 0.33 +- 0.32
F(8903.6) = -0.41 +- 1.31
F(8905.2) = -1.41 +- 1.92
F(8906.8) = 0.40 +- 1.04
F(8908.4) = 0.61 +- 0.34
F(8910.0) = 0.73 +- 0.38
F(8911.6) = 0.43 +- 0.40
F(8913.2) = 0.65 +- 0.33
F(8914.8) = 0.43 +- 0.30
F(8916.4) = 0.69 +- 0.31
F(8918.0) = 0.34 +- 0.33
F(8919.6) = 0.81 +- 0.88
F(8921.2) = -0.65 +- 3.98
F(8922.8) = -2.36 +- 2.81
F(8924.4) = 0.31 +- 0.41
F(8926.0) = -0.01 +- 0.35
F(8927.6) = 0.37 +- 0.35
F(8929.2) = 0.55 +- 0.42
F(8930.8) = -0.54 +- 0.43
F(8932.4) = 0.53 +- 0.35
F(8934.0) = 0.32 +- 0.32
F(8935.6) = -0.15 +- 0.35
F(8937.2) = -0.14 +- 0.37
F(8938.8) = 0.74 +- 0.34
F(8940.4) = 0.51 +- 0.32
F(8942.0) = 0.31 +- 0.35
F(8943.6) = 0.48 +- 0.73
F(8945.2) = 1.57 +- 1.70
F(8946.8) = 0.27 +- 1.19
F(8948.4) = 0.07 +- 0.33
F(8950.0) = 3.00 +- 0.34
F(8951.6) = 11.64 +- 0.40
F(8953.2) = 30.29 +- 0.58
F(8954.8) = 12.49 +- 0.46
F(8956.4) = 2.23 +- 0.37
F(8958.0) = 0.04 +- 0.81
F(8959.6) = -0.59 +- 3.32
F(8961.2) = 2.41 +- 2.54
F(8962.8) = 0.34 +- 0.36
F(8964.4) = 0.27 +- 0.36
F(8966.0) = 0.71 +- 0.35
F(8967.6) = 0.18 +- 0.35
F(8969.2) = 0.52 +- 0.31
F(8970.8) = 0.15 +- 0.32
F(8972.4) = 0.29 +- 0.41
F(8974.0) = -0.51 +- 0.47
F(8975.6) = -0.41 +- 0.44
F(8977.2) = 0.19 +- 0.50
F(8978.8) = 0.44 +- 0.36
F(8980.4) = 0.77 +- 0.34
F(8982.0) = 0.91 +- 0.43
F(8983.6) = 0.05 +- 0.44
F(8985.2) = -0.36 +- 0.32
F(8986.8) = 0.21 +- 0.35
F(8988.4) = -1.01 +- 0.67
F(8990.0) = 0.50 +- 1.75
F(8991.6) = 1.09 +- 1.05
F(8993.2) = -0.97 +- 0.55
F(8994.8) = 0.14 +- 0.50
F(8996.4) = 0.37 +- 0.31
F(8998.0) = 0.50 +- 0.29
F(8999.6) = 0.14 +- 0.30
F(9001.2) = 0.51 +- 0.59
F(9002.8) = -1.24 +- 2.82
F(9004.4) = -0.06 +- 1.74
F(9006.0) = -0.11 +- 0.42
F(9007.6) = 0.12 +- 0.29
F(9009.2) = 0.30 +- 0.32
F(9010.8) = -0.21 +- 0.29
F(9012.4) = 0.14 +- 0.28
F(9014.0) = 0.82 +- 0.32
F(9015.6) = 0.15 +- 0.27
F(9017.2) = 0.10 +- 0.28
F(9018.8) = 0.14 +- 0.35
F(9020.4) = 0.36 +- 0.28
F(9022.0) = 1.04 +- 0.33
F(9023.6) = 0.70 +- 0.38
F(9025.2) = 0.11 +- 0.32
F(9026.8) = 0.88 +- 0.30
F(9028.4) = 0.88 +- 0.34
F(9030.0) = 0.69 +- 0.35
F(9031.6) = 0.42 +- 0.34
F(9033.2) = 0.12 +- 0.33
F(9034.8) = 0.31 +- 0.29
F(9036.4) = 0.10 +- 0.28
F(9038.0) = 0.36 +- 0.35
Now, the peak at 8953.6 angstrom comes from [O III] 5007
